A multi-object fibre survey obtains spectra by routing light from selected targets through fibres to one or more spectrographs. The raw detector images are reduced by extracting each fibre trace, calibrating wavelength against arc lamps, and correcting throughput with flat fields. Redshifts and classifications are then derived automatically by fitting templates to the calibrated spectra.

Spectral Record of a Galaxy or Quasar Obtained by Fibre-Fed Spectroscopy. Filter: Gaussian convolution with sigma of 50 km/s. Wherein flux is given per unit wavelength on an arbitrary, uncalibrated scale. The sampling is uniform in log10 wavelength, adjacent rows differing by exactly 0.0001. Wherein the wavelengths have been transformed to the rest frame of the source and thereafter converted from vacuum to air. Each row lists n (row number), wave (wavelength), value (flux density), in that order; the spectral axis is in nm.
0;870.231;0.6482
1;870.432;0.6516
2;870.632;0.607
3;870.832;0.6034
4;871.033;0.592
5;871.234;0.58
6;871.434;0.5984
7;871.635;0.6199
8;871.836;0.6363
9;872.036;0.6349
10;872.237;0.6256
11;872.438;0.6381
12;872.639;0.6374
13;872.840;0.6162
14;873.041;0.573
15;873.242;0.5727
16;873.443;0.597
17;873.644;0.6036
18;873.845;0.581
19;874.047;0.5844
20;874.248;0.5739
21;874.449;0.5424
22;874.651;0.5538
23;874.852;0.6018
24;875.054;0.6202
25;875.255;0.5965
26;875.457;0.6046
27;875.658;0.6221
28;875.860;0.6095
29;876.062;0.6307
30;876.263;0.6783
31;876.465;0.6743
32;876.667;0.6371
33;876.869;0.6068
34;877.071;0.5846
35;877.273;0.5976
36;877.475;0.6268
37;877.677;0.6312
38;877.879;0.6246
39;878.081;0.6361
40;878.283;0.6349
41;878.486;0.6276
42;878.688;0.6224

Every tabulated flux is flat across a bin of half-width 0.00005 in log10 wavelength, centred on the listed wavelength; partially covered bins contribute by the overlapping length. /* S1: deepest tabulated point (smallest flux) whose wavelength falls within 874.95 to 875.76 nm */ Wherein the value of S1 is 0.5965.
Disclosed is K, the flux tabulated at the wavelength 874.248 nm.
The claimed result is 0.5739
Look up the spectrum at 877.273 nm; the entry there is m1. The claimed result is 0.5976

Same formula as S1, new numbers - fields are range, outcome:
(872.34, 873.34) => 0.5727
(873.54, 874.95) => 0.5424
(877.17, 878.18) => 0.5976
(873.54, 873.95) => 0.581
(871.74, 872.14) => 0.6349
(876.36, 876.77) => 0.6371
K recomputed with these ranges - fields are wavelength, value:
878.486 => 0.6276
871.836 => 0.6363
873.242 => 0.5727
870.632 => 0.607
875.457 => 0.6046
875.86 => 0.6095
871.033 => 0.592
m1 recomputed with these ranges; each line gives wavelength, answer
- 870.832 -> 0.6034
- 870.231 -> 0.6482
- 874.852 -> 0.6018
